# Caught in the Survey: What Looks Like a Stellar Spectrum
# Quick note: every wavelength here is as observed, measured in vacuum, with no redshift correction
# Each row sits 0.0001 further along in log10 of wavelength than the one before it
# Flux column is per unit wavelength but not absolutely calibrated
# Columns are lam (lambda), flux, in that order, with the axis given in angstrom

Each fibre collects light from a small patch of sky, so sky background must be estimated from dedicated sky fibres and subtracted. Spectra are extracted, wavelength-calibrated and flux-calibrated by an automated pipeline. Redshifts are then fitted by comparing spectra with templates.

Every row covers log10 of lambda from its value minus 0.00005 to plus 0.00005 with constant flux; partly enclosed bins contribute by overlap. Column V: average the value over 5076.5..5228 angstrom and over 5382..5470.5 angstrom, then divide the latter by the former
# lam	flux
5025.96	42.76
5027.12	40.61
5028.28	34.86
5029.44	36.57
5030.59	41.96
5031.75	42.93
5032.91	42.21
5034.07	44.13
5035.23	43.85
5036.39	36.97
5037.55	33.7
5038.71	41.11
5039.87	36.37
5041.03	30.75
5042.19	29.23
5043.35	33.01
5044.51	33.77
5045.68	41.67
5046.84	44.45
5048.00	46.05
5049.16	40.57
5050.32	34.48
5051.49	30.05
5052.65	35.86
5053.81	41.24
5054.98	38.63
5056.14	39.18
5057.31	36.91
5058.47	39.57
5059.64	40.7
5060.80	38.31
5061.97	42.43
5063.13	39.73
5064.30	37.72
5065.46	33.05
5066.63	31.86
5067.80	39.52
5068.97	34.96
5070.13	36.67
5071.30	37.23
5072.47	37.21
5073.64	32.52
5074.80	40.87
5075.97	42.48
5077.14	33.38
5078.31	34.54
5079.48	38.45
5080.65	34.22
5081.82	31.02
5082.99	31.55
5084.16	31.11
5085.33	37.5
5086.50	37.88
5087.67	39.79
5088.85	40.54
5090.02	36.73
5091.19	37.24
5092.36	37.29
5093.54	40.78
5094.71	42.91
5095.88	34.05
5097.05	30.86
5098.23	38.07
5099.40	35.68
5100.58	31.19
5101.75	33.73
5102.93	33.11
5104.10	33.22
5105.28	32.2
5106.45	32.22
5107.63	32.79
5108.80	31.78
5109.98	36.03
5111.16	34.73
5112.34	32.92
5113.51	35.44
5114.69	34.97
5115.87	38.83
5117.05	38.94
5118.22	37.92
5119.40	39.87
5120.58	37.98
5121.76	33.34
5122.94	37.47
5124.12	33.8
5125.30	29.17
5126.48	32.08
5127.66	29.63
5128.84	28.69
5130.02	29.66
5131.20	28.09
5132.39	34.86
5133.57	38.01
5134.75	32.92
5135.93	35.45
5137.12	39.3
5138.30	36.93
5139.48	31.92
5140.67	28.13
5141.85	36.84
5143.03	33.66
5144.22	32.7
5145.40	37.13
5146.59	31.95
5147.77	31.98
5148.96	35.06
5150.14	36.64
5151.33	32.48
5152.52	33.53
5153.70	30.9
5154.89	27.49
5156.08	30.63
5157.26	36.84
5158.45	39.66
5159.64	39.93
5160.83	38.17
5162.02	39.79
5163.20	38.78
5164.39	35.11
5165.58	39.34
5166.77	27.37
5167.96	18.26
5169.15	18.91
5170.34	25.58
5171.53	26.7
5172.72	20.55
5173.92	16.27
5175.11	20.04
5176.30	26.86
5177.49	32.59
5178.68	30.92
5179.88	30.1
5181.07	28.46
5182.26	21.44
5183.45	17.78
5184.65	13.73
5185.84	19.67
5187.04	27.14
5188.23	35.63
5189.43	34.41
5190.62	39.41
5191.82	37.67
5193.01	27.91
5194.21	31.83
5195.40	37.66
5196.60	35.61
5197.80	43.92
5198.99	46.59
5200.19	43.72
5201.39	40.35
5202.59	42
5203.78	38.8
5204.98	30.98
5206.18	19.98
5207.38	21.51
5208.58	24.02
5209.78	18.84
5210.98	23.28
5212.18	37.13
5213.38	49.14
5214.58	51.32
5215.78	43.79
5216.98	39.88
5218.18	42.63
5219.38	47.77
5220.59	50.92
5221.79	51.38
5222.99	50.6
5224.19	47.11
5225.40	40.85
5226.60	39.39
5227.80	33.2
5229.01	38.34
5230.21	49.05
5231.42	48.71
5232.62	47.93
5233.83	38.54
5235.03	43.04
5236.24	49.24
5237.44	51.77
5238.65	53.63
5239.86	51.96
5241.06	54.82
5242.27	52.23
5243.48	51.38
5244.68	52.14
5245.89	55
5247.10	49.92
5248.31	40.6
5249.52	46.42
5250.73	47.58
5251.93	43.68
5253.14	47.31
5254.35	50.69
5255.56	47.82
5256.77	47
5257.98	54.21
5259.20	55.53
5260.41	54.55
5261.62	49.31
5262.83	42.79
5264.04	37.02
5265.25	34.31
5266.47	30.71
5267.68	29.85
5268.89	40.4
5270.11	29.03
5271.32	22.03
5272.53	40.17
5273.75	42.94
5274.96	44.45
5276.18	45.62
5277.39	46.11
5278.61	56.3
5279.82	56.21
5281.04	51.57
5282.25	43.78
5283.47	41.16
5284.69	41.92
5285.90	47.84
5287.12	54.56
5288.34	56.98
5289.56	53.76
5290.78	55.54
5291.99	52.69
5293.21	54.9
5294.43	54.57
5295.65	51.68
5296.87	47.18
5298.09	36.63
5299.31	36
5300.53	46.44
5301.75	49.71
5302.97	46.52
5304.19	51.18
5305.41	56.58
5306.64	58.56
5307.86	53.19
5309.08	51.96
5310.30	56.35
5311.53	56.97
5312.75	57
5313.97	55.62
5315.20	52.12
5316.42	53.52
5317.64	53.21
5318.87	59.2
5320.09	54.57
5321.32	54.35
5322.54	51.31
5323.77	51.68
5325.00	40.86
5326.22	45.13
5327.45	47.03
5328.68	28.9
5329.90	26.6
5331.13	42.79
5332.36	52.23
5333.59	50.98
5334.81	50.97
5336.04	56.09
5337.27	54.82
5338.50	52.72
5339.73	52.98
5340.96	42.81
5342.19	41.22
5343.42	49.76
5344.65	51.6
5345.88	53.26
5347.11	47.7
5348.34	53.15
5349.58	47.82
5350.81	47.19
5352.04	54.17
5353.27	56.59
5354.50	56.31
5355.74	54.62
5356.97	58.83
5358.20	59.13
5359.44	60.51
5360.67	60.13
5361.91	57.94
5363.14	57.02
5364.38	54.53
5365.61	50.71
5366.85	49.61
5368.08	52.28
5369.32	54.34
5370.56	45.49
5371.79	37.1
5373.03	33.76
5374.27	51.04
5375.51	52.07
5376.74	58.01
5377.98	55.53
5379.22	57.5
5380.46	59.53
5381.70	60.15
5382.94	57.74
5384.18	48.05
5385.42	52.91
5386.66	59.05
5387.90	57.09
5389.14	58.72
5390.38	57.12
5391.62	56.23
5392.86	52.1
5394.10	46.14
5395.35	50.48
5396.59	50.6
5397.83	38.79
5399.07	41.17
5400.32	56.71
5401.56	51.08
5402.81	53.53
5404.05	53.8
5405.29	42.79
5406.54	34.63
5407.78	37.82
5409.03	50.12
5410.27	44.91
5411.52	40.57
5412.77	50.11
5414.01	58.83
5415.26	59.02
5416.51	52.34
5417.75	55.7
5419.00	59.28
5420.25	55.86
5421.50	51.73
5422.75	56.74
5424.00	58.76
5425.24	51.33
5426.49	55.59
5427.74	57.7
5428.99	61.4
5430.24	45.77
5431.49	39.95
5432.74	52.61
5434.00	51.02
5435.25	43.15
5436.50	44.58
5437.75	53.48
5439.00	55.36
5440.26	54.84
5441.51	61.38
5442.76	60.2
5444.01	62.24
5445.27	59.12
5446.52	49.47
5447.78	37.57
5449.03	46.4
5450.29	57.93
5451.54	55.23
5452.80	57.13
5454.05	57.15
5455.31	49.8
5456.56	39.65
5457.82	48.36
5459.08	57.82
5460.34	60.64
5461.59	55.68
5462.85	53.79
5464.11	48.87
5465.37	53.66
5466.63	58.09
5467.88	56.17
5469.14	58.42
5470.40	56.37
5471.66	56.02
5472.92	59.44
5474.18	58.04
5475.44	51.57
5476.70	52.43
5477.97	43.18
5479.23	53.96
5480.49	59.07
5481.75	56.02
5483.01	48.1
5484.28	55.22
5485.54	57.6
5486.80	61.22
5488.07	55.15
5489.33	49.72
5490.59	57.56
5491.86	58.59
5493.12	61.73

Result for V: 1.53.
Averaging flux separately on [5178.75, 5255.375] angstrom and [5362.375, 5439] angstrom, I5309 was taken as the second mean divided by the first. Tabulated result 1.29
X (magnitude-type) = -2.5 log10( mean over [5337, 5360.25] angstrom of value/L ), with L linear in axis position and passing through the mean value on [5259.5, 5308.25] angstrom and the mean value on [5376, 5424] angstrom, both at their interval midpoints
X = -0.060 mag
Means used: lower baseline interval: 46.2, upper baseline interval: 52.3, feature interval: 52.4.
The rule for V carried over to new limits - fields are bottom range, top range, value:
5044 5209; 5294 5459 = 1.51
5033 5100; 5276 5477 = 1.39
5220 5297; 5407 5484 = 1.13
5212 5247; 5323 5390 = 1.09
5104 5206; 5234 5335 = 1.47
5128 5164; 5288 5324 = 1.53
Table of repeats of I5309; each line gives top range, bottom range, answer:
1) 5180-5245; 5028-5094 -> 1.04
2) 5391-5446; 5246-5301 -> 1.12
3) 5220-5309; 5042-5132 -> 1.31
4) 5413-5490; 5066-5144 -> 1.54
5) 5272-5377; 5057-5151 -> 1.43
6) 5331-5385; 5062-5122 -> 1.46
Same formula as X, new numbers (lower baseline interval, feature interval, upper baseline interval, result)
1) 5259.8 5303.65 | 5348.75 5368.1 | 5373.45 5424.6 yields -0.106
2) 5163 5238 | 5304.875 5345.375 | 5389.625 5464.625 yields -0.145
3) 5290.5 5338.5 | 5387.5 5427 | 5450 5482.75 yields 0.031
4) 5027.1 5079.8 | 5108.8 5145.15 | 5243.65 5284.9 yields 0.173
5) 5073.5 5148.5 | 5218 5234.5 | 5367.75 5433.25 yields -0.083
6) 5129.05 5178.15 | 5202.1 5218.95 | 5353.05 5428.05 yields 0.068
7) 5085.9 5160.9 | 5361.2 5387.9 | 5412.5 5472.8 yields -0.062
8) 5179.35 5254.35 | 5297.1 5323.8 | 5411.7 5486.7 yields -0.140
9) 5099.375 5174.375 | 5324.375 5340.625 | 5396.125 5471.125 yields -0.015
